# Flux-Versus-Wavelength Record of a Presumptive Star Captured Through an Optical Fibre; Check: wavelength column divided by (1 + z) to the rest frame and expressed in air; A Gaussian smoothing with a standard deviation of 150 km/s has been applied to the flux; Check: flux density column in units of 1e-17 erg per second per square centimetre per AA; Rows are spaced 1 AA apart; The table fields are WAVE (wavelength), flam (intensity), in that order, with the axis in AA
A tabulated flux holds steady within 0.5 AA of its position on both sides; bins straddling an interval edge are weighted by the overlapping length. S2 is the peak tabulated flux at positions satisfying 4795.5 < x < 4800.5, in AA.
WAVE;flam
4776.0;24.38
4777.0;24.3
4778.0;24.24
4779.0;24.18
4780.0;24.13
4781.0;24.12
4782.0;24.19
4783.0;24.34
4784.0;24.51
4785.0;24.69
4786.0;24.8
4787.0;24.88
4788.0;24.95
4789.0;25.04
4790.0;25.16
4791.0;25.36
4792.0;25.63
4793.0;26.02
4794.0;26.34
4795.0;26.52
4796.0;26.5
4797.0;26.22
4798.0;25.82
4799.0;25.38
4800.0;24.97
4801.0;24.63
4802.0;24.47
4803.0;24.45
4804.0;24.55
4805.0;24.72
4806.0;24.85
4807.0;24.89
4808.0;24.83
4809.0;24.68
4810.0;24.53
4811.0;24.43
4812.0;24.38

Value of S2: 26.5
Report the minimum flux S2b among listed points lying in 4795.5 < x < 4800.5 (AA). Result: 24.97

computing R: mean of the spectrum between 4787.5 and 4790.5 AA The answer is 25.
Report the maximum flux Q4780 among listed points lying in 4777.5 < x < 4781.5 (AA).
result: 24.24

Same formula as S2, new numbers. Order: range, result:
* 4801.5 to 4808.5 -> 24.89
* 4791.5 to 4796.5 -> 26.52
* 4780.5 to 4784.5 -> 24.51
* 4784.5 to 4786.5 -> 24.8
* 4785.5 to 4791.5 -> 25.36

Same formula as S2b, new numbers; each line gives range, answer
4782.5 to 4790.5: 24.34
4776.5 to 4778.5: 24.24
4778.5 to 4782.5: 24.12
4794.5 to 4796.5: 26.5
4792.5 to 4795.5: 26.02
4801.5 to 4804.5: 24.45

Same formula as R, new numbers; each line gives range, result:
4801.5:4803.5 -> 24.5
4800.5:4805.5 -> 24.6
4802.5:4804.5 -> 24.5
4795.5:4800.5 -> 25.8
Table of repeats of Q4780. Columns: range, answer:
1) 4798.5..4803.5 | 25.38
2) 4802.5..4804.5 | 24.55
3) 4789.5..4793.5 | 26.02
